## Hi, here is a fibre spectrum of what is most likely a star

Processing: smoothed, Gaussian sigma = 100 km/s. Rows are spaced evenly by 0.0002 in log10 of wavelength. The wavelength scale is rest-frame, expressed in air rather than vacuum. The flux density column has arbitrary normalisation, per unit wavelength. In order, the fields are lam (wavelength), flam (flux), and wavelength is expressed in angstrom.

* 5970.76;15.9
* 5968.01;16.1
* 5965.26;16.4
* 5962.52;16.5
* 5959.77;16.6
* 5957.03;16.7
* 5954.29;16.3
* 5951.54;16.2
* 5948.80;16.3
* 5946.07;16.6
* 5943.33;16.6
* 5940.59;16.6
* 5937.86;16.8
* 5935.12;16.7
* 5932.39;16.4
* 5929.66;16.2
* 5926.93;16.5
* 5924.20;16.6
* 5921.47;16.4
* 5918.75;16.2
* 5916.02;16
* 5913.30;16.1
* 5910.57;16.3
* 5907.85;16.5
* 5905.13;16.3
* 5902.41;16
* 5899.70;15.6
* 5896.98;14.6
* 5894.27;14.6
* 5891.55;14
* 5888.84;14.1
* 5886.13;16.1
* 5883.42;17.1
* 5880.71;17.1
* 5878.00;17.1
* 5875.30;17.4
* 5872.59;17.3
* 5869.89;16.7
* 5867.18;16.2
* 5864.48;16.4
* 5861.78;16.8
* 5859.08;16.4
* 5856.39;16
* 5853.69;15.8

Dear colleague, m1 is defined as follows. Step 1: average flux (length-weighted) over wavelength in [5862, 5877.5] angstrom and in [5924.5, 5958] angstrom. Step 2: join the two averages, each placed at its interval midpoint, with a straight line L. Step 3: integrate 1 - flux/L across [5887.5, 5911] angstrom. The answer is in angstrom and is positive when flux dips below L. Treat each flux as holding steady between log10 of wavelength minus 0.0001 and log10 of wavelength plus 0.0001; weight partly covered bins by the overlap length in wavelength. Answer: 1.9 angstrom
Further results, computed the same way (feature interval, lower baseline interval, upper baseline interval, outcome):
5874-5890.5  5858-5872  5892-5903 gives -0.7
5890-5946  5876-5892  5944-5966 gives 0.7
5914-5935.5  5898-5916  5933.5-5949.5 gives 0.0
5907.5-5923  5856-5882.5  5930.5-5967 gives 0.4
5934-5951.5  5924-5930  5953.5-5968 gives -0.1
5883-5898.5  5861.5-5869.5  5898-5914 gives 1.2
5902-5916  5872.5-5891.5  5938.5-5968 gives 0.2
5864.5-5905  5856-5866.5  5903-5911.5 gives 0.9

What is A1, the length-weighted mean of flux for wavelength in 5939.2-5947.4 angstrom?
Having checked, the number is 16.6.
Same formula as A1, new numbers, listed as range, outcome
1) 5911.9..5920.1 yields 16.1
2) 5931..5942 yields 16.6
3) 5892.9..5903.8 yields 15.2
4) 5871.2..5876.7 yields 17.4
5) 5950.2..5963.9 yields 16.5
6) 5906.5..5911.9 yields 16.4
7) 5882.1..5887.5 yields 16.6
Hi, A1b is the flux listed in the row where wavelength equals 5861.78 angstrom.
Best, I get 16.8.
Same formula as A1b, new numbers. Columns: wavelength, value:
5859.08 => 16.4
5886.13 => 16.1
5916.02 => 16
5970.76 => 15.9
